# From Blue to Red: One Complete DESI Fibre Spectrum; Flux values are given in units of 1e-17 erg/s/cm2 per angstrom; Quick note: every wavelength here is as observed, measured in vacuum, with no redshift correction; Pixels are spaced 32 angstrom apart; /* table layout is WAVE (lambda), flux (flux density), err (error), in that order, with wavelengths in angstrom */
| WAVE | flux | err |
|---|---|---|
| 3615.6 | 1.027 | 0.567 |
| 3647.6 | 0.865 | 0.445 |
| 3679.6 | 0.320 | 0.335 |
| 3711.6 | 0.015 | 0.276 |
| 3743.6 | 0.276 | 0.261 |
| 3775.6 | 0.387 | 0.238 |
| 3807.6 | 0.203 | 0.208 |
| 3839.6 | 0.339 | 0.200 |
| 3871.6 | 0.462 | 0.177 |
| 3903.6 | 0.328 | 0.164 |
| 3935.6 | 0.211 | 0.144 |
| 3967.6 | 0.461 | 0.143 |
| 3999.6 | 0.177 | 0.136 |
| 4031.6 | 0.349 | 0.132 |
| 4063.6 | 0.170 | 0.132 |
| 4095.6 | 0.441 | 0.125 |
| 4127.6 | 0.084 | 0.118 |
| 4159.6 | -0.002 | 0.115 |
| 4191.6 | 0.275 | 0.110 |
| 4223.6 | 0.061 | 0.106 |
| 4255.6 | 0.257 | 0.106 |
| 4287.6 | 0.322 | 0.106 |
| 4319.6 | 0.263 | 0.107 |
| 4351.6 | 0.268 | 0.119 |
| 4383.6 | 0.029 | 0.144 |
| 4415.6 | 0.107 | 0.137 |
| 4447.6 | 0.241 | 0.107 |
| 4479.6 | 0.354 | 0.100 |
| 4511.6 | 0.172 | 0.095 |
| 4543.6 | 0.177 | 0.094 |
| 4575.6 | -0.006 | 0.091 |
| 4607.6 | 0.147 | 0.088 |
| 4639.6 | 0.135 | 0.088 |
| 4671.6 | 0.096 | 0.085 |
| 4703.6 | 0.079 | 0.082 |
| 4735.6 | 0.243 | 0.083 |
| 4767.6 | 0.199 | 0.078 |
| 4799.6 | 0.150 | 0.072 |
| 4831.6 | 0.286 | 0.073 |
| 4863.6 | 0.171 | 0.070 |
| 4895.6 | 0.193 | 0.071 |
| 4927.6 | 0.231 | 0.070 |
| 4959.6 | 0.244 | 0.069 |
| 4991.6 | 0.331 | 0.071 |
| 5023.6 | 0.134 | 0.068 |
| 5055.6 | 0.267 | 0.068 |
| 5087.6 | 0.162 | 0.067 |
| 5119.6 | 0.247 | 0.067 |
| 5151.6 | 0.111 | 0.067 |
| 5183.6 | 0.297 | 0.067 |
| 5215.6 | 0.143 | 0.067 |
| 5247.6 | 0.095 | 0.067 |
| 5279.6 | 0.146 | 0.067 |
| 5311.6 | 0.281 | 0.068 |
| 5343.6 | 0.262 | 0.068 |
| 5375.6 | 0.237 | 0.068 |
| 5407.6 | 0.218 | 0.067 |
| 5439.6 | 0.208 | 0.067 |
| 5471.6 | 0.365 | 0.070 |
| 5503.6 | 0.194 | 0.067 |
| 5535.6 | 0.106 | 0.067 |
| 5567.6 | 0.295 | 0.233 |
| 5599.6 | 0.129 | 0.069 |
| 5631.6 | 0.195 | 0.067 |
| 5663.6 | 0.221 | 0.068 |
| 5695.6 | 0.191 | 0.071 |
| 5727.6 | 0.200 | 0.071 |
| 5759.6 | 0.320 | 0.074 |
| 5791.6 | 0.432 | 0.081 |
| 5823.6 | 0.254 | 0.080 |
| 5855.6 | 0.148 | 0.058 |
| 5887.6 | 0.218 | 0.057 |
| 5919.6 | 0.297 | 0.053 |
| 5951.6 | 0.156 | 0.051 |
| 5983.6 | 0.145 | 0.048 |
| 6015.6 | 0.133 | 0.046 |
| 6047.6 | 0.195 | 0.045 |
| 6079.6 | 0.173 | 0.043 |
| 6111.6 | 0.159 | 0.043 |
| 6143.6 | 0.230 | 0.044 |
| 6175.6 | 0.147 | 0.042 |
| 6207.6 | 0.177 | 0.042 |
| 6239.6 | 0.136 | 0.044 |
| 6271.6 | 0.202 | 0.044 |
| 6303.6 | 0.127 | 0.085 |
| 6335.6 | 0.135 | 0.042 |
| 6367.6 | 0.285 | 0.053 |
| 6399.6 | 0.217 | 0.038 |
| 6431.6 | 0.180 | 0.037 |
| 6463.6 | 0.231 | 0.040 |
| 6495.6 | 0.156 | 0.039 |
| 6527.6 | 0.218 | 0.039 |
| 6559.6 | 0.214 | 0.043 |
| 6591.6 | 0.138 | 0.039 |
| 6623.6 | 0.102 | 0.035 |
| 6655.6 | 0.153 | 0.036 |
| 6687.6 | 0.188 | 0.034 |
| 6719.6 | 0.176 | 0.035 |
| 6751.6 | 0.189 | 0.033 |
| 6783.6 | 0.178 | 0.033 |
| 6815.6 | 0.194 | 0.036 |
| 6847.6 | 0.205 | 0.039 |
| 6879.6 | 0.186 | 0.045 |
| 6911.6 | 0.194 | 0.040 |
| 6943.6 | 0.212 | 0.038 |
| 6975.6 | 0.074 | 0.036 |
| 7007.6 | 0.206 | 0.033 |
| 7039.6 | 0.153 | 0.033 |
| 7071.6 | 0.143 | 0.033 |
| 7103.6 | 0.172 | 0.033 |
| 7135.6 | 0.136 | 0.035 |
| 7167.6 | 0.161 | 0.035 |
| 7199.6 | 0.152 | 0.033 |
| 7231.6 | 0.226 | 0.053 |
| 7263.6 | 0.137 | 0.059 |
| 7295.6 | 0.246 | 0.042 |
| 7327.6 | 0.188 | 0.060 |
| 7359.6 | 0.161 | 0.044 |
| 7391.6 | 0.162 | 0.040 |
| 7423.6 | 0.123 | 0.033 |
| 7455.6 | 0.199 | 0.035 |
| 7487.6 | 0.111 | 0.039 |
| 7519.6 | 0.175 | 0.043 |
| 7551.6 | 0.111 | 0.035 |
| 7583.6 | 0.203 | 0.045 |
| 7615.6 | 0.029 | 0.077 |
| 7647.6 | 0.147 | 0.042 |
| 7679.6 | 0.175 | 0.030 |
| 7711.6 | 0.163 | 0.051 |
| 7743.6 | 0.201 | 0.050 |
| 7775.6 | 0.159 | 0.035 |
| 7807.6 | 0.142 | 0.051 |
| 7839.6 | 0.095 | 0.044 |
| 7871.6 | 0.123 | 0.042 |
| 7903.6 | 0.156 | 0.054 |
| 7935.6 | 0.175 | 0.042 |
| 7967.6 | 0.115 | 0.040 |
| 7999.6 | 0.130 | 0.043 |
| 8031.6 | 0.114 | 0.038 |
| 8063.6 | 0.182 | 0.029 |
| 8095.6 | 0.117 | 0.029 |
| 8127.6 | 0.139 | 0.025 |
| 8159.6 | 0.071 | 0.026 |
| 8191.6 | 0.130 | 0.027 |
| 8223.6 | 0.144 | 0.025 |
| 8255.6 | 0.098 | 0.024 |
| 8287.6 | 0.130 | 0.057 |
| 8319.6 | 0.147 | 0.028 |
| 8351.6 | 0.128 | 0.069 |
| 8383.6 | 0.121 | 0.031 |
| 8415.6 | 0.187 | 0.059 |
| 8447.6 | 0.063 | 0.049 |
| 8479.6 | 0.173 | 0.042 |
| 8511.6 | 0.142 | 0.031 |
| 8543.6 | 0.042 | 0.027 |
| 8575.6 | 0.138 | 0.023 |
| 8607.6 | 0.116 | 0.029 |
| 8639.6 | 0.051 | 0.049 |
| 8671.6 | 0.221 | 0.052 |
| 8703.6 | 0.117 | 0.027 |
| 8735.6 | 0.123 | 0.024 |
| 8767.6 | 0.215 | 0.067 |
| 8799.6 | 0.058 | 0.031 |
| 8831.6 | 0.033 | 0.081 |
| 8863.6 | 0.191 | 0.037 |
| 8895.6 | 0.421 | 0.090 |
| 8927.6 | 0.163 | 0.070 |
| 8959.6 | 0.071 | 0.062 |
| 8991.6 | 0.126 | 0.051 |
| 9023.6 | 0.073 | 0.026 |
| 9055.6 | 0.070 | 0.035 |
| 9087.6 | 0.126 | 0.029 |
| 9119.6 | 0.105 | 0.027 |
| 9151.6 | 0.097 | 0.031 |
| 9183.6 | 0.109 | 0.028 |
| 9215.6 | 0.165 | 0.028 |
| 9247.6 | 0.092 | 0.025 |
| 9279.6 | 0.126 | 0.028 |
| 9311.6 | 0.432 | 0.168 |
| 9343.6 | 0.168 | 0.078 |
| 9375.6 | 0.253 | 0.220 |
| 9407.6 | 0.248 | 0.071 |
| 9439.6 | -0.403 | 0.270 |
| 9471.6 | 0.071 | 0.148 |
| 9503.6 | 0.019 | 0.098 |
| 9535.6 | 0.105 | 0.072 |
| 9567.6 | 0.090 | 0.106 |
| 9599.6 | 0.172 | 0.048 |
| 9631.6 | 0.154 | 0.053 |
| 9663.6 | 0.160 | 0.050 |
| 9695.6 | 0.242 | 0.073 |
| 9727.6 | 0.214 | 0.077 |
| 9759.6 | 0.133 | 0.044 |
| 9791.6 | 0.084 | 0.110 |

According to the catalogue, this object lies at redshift 1.383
